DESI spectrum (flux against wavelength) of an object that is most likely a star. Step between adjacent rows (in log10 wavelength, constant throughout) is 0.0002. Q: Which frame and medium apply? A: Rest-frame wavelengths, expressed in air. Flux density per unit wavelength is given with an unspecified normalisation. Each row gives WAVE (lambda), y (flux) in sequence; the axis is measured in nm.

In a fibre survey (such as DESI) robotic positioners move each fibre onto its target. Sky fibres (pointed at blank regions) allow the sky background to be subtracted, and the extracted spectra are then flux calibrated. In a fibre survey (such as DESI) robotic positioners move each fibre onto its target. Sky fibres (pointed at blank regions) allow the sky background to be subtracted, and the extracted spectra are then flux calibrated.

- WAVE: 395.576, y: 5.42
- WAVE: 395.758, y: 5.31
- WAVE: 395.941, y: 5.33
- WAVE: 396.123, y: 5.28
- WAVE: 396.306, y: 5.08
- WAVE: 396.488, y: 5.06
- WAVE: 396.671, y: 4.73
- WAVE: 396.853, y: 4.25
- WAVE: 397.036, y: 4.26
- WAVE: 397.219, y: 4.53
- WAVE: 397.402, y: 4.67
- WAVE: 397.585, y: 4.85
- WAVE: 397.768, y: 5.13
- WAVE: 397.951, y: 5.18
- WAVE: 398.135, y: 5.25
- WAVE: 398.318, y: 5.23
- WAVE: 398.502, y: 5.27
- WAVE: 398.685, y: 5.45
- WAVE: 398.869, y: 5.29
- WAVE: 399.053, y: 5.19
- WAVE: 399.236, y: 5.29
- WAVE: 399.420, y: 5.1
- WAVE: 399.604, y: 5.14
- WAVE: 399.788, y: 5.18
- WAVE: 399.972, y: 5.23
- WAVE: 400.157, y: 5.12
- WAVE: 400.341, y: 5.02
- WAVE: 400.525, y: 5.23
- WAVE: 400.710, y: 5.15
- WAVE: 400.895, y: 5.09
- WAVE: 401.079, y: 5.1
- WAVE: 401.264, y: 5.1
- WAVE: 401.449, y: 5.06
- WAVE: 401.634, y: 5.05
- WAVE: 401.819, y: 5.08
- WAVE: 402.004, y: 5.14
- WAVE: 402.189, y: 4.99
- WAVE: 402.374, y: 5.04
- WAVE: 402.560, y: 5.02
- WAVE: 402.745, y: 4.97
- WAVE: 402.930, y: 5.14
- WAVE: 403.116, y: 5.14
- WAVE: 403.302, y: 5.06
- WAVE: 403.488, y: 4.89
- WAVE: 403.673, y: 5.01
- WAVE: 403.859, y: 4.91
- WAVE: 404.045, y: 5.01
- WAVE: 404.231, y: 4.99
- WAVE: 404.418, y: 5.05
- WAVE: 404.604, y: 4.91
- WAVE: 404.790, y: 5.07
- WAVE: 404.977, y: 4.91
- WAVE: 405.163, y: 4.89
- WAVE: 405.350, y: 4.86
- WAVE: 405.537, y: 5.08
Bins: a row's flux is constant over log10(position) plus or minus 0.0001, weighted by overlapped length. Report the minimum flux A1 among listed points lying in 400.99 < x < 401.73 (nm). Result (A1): 5.05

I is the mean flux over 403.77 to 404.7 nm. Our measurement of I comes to 4.97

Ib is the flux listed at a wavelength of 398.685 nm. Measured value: 5.45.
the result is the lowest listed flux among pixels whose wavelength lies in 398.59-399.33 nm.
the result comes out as 5.19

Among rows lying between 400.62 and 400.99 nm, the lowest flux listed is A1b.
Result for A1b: 5.09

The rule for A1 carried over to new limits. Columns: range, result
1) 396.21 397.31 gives 4.25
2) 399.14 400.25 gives 5.1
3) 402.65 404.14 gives 4.89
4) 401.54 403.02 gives 4.97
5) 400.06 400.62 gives 5.02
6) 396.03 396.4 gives 5.08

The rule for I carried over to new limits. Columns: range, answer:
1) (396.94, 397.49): 4.48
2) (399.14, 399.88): 5.18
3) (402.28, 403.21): 5.06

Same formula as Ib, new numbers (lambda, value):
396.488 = 5.06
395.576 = 5.42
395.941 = 5.33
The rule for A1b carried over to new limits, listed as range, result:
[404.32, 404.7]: 4.91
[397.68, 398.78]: 5.13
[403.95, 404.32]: 4.99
